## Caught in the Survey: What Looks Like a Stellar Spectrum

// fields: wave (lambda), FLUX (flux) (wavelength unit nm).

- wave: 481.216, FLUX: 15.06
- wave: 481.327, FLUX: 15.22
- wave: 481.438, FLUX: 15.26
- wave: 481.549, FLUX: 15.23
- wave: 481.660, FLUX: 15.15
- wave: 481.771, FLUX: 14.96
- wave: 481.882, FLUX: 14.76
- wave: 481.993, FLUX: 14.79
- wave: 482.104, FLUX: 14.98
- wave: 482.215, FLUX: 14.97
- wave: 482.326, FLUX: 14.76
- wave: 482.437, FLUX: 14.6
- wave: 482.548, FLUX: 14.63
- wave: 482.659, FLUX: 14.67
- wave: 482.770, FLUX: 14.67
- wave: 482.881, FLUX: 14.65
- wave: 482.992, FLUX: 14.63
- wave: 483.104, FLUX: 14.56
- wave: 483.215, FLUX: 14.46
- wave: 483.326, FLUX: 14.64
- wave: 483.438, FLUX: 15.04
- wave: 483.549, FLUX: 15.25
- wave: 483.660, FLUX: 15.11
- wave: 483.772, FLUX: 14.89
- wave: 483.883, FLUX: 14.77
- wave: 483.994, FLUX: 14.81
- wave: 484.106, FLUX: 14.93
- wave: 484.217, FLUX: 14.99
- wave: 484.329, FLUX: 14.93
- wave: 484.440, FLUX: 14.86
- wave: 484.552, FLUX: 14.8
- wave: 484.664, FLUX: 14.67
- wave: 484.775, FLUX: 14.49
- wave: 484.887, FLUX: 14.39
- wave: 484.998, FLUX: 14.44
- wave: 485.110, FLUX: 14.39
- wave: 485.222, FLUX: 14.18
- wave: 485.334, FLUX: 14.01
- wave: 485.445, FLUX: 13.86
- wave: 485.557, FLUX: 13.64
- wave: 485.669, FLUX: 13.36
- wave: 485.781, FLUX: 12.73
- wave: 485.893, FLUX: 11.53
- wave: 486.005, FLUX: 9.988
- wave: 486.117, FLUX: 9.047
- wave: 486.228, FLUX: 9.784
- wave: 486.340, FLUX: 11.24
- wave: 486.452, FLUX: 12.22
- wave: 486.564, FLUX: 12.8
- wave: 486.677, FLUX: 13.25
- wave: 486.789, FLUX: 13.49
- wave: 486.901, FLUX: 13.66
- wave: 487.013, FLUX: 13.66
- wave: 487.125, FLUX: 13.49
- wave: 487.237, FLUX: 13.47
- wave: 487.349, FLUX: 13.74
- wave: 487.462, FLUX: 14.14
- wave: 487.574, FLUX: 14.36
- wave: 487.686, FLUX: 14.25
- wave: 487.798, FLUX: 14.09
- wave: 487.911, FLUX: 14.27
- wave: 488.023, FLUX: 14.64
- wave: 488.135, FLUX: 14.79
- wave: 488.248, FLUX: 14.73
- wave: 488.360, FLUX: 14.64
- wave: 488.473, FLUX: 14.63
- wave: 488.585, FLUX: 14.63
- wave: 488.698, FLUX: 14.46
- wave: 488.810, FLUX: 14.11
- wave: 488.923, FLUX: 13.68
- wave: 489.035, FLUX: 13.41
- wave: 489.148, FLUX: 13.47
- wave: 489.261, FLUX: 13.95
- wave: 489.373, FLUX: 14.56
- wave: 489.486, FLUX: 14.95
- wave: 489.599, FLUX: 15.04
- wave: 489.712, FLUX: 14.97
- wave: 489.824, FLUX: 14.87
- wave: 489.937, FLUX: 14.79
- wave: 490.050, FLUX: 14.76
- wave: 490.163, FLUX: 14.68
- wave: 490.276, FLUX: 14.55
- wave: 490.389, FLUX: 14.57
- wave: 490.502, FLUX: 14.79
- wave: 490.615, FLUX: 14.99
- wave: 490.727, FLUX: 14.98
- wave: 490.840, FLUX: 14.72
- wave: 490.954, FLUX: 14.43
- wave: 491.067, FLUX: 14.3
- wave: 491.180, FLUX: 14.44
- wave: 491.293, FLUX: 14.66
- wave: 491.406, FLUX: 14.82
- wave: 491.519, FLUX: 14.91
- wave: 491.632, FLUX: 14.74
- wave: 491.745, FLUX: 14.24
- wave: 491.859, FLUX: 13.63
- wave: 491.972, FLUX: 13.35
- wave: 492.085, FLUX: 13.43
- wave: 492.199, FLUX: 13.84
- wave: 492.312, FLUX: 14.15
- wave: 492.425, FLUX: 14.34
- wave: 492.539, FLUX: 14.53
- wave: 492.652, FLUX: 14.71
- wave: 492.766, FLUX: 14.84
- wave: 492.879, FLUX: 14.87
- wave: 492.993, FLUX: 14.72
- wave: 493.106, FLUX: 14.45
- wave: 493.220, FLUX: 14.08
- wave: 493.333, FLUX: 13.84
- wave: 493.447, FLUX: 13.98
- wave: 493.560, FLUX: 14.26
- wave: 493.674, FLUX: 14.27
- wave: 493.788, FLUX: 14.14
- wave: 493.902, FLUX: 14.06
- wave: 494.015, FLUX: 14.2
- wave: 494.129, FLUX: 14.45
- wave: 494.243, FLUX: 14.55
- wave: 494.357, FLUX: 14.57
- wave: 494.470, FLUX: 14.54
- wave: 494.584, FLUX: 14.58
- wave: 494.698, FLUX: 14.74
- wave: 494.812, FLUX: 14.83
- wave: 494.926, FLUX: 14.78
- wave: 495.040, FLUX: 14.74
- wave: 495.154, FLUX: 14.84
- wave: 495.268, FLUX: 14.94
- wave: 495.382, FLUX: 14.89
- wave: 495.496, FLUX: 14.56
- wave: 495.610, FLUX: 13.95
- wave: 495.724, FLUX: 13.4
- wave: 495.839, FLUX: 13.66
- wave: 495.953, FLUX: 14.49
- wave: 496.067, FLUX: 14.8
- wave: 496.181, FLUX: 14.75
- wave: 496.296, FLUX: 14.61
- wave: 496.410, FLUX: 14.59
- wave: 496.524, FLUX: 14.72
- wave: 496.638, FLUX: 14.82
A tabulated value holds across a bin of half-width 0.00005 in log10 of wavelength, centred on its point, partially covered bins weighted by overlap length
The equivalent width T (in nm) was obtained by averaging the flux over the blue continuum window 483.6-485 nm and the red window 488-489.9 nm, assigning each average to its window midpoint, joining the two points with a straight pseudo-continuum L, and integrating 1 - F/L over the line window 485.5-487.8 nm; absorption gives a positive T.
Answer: 0.30 nm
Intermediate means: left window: 14.8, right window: 14.4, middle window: 12.7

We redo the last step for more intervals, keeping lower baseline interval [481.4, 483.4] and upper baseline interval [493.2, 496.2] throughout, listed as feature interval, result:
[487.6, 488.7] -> 0.01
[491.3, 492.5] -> 0.03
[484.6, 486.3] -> 0.20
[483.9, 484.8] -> -0.01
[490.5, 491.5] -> -0.01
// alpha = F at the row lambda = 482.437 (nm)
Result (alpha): 14.6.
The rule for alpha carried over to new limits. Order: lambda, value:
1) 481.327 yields 15.22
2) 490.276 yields 14.55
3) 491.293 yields 14.66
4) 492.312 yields 14.15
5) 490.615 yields 14.99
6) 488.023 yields 14.64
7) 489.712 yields 14.97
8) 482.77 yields 14.67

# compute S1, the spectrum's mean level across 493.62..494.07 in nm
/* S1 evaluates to 14.2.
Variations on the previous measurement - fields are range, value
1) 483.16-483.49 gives 14.7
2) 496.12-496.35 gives 14.7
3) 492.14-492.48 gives 14.1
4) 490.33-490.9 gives 14.8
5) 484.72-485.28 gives 14.4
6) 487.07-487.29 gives 13.5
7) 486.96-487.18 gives 13.6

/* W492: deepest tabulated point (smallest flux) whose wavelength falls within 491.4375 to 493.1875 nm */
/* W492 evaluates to 13.35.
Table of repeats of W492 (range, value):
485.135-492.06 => 9.047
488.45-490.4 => 13.41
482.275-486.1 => 9.988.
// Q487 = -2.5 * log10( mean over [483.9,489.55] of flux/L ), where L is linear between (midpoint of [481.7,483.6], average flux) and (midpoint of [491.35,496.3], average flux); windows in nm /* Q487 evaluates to 0.07 mag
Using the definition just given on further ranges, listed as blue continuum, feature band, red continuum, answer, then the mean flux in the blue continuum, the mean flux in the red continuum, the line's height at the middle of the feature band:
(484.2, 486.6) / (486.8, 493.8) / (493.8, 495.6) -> -0.03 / 13.2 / 14.6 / 13.9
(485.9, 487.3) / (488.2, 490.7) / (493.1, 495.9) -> -0.12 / 12.2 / 14.4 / 13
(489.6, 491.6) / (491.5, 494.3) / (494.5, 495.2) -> 0.04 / 14.7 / 14.7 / 14.7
